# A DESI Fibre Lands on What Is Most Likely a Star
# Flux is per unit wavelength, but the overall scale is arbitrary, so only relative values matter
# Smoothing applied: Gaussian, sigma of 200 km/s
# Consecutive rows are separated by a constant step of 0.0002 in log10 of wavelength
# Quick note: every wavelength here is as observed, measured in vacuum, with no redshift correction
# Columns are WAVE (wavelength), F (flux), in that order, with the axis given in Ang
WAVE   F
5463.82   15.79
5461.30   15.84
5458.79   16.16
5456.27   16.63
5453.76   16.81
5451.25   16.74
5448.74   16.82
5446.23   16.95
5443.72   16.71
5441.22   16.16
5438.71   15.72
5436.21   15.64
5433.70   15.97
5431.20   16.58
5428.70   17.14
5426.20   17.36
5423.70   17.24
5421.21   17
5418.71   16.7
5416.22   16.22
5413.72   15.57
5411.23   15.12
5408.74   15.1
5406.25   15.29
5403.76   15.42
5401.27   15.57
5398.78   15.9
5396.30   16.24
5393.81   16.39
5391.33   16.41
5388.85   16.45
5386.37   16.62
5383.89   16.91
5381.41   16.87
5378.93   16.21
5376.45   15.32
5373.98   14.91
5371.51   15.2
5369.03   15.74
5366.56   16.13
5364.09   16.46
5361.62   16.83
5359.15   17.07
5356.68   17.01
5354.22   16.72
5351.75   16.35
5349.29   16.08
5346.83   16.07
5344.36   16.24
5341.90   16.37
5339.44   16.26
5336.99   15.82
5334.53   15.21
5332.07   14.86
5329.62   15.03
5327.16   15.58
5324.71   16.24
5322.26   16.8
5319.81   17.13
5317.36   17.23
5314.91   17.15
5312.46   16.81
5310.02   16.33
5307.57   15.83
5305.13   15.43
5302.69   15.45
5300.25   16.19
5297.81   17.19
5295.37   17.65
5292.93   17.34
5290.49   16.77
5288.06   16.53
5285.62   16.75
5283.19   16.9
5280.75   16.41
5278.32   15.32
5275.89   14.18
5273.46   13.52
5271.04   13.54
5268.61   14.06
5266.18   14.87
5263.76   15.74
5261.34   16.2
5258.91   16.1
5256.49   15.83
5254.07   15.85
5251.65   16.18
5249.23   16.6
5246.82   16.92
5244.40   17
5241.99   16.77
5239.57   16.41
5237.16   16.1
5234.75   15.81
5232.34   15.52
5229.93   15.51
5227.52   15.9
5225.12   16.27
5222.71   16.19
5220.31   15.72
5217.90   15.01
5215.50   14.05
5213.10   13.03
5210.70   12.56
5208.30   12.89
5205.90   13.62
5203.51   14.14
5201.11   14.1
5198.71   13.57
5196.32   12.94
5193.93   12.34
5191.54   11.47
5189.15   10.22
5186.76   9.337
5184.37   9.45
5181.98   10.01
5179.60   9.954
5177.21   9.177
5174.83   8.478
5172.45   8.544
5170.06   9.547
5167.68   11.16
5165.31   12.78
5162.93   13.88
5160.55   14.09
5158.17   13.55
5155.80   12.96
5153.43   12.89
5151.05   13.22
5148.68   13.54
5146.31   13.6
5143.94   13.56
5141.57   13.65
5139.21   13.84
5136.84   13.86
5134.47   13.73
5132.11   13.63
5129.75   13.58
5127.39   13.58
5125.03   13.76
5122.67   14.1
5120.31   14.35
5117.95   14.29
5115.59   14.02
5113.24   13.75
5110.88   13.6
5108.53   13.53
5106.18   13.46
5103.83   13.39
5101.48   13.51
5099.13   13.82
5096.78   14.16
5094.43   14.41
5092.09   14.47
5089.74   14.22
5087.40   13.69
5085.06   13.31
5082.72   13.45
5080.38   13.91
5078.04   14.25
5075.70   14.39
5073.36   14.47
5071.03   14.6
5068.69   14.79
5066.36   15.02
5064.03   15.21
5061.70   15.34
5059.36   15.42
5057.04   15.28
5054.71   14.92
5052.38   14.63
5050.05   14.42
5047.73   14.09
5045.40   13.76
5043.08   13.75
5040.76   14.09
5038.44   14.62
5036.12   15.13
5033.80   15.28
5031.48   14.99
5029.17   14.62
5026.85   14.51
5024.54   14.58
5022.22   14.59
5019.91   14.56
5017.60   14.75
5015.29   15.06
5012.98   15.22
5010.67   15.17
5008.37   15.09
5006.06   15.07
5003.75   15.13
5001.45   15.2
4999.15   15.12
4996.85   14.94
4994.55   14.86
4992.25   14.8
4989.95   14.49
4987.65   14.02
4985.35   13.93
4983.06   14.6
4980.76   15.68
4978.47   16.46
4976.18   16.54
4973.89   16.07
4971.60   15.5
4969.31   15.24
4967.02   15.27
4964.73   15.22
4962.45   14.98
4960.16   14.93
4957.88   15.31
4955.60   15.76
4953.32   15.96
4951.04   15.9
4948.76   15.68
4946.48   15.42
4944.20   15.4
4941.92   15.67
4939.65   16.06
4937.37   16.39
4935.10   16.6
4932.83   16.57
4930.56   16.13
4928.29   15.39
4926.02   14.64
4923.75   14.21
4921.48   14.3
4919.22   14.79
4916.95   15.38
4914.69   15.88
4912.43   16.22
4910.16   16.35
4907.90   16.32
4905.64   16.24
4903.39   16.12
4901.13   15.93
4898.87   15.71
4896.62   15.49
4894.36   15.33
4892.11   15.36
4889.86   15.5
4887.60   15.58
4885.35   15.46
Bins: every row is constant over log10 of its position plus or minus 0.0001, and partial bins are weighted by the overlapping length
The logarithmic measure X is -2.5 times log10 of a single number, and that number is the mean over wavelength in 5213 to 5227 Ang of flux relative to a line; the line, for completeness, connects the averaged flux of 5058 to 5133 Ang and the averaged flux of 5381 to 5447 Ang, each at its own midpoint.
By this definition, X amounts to -0.021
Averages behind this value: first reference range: 14.1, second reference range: 16.3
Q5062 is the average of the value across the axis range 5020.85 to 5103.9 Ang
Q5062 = 14.4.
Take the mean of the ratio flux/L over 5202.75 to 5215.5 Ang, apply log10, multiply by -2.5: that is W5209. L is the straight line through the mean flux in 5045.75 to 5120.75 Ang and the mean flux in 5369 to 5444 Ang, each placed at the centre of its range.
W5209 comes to 0.129 mag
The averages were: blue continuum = 14.2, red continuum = 16.1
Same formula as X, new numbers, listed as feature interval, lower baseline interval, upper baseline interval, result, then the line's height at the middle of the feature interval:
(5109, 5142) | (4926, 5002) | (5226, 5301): 0.14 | 15.7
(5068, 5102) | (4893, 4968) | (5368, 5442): 0.12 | 15.8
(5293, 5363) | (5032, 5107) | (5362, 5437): -0.04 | 15.7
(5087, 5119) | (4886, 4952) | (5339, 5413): 0.14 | 15.8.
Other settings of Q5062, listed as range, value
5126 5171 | 13.2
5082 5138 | 13.8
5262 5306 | 15.8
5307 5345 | 16.2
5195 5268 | 15.2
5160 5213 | 11.6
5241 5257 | 16.5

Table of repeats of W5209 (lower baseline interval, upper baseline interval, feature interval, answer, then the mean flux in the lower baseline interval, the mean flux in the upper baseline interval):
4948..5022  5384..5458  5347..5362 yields -0.03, 15.2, 16.3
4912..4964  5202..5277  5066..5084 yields 0.08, 15.5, 15.2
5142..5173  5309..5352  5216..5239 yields -0.12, 12.7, 16.2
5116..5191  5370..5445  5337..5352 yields -0.07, 12.3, 16.1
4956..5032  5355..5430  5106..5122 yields 0.11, 15.1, 16.2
